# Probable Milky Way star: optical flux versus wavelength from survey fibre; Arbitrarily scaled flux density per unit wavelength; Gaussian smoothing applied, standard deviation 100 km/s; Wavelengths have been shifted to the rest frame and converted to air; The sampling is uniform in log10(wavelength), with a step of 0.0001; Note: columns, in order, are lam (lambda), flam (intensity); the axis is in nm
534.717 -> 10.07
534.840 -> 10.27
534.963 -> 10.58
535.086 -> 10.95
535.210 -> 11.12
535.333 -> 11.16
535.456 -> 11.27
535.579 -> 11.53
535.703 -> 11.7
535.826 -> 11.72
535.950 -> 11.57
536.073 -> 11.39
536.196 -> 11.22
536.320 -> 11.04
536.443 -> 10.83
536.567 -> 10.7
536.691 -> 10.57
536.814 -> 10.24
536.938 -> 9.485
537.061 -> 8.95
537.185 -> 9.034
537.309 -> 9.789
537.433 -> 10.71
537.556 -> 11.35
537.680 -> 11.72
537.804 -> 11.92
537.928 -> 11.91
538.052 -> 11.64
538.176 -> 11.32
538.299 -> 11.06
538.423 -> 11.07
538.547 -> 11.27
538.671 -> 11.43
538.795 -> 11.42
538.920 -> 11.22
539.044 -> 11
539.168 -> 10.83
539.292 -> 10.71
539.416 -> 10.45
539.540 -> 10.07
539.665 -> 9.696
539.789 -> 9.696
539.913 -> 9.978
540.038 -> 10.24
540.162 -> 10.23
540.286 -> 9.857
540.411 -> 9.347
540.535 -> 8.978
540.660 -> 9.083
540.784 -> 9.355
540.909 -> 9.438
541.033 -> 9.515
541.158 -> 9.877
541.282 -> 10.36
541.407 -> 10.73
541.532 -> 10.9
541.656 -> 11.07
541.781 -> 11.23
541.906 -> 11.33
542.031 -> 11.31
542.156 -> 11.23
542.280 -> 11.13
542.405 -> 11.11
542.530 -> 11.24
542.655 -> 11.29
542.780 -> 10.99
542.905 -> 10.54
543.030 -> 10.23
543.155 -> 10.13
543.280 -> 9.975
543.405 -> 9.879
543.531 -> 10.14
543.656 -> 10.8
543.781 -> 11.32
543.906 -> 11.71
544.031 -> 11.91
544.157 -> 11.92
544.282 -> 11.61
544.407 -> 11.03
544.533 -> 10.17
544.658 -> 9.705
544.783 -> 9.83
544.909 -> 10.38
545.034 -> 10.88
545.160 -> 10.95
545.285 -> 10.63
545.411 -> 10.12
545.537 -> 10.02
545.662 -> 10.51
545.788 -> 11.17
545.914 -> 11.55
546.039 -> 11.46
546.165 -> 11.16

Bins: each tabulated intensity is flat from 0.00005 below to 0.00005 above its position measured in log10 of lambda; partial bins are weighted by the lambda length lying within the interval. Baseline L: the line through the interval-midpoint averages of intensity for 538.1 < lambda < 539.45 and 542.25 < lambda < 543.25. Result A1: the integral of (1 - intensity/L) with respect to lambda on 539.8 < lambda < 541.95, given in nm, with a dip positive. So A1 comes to 0.170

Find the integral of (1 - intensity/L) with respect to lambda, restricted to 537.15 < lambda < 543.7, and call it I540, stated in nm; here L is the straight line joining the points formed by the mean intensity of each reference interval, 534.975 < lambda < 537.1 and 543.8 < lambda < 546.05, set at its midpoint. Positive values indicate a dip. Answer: 0.18 nm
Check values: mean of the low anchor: 10.9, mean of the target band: 10.6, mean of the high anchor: 10.9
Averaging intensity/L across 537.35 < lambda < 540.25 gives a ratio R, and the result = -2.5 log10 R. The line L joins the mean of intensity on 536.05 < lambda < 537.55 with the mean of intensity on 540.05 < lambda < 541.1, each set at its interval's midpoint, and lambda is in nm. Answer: -0.10 mag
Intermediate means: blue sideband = 10.3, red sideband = 9.52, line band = 10.9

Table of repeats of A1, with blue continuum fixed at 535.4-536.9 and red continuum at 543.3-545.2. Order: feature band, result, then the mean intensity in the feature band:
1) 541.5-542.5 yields -0.027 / 11.2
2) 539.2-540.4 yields 0.097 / 10.1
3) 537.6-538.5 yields -0.038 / 11.5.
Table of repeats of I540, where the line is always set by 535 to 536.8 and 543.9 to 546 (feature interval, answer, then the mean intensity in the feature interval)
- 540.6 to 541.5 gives 0.10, 9.81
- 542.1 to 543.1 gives -0.01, 11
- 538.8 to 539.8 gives 0.04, 10.5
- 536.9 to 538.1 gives 0.05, 10.7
